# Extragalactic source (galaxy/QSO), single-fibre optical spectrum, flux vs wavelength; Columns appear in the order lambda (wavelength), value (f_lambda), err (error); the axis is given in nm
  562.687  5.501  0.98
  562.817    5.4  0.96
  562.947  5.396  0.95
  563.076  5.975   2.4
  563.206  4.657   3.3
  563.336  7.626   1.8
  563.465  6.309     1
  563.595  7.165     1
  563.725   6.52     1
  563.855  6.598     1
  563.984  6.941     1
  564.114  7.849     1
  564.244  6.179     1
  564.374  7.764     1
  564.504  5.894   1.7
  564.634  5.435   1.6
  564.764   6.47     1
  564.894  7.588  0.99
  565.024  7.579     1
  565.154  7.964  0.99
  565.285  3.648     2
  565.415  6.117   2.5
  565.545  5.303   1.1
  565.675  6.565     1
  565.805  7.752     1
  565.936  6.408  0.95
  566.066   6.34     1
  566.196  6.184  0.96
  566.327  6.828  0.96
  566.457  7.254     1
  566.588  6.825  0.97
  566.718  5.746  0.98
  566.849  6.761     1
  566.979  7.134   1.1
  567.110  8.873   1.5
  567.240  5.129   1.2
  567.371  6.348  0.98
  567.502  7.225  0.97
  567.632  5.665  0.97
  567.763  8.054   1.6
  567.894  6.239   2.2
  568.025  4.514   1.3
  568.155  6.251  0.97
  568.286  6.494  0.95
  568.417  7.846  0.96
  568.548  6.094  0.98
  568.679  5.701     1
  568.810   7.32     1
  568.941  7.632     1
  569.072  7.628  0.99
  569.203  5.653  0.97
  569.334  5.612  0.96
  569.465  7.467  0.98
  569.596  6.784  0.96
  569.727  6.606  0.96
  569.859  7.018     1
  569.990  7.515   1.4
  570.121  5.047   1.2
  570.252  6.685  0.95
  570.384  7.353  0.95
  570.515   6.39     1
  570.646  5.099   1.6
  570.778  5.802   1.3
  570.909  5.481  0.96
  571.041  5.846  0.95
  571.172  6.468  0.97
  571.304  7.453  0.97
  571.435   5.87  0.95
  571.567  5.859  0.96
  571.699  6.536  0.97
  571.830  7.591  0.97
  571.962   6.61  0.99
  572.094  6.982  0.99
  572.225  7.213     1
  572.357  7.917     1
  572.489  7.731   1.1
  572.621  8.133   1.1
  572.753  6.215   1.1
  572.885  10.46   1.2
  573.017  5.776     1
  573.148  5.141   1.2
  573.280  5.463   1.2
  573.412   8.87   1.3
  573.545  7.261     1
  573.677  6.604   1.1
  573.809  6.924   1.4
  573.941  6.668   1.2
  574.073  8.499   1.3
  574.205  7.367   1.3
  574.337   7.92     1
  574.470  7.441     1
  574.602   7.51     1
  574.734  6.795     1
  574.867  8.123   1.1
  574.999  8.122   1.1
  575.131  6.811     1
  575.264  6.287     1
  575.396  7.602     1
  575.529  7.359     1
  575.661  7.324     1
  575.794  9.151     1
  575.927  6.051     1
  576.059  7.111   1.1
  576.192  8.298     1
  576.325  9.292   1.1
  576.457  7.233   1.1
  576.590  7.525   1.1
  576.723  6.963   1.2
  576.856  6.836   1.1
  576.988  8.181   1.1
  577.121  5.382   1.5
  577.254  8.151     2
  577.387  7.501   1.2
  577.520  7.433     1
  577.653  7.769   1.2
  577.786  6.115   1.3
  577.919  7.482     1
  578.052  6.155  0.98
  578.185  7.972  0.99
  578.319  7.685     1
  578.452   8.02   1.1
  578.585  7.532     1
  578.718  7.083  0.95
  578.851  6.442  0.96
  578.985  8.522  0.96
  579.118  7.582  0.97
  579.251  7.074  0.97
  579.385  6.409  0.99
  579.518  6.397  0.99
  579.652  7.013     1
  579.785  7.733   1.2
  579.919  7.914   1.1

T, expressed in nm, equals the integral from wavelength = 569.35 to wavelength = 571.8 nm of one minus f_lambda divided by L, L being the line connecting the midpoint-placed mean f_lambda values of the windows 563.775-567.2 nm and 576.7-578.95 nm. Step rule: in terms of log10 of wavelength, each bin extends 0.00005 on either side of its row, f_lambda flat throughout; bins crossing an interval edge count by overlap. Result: 0.18 nm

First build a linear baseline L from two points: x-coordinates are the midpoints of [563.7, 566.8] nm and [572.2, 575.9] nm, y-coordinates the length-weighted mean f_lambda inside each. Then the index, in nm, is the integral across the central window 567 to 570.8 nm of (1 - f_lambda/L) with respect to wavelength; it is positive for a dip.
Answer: 0.183 nm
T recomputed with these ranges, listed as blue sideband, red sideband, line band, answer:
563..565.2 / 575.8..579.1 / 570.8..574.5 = 0.09 nm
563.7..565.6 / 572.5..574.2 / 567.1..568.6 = 0.07 nm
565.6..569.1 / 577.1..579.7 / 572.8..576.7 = -0.20 nm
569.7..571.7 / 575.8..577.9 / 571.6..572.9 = -0.16 nm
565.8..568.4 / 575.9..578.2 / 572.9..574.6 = -0.01 nm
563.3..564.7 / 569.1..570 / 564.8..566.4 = 0.04 nm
